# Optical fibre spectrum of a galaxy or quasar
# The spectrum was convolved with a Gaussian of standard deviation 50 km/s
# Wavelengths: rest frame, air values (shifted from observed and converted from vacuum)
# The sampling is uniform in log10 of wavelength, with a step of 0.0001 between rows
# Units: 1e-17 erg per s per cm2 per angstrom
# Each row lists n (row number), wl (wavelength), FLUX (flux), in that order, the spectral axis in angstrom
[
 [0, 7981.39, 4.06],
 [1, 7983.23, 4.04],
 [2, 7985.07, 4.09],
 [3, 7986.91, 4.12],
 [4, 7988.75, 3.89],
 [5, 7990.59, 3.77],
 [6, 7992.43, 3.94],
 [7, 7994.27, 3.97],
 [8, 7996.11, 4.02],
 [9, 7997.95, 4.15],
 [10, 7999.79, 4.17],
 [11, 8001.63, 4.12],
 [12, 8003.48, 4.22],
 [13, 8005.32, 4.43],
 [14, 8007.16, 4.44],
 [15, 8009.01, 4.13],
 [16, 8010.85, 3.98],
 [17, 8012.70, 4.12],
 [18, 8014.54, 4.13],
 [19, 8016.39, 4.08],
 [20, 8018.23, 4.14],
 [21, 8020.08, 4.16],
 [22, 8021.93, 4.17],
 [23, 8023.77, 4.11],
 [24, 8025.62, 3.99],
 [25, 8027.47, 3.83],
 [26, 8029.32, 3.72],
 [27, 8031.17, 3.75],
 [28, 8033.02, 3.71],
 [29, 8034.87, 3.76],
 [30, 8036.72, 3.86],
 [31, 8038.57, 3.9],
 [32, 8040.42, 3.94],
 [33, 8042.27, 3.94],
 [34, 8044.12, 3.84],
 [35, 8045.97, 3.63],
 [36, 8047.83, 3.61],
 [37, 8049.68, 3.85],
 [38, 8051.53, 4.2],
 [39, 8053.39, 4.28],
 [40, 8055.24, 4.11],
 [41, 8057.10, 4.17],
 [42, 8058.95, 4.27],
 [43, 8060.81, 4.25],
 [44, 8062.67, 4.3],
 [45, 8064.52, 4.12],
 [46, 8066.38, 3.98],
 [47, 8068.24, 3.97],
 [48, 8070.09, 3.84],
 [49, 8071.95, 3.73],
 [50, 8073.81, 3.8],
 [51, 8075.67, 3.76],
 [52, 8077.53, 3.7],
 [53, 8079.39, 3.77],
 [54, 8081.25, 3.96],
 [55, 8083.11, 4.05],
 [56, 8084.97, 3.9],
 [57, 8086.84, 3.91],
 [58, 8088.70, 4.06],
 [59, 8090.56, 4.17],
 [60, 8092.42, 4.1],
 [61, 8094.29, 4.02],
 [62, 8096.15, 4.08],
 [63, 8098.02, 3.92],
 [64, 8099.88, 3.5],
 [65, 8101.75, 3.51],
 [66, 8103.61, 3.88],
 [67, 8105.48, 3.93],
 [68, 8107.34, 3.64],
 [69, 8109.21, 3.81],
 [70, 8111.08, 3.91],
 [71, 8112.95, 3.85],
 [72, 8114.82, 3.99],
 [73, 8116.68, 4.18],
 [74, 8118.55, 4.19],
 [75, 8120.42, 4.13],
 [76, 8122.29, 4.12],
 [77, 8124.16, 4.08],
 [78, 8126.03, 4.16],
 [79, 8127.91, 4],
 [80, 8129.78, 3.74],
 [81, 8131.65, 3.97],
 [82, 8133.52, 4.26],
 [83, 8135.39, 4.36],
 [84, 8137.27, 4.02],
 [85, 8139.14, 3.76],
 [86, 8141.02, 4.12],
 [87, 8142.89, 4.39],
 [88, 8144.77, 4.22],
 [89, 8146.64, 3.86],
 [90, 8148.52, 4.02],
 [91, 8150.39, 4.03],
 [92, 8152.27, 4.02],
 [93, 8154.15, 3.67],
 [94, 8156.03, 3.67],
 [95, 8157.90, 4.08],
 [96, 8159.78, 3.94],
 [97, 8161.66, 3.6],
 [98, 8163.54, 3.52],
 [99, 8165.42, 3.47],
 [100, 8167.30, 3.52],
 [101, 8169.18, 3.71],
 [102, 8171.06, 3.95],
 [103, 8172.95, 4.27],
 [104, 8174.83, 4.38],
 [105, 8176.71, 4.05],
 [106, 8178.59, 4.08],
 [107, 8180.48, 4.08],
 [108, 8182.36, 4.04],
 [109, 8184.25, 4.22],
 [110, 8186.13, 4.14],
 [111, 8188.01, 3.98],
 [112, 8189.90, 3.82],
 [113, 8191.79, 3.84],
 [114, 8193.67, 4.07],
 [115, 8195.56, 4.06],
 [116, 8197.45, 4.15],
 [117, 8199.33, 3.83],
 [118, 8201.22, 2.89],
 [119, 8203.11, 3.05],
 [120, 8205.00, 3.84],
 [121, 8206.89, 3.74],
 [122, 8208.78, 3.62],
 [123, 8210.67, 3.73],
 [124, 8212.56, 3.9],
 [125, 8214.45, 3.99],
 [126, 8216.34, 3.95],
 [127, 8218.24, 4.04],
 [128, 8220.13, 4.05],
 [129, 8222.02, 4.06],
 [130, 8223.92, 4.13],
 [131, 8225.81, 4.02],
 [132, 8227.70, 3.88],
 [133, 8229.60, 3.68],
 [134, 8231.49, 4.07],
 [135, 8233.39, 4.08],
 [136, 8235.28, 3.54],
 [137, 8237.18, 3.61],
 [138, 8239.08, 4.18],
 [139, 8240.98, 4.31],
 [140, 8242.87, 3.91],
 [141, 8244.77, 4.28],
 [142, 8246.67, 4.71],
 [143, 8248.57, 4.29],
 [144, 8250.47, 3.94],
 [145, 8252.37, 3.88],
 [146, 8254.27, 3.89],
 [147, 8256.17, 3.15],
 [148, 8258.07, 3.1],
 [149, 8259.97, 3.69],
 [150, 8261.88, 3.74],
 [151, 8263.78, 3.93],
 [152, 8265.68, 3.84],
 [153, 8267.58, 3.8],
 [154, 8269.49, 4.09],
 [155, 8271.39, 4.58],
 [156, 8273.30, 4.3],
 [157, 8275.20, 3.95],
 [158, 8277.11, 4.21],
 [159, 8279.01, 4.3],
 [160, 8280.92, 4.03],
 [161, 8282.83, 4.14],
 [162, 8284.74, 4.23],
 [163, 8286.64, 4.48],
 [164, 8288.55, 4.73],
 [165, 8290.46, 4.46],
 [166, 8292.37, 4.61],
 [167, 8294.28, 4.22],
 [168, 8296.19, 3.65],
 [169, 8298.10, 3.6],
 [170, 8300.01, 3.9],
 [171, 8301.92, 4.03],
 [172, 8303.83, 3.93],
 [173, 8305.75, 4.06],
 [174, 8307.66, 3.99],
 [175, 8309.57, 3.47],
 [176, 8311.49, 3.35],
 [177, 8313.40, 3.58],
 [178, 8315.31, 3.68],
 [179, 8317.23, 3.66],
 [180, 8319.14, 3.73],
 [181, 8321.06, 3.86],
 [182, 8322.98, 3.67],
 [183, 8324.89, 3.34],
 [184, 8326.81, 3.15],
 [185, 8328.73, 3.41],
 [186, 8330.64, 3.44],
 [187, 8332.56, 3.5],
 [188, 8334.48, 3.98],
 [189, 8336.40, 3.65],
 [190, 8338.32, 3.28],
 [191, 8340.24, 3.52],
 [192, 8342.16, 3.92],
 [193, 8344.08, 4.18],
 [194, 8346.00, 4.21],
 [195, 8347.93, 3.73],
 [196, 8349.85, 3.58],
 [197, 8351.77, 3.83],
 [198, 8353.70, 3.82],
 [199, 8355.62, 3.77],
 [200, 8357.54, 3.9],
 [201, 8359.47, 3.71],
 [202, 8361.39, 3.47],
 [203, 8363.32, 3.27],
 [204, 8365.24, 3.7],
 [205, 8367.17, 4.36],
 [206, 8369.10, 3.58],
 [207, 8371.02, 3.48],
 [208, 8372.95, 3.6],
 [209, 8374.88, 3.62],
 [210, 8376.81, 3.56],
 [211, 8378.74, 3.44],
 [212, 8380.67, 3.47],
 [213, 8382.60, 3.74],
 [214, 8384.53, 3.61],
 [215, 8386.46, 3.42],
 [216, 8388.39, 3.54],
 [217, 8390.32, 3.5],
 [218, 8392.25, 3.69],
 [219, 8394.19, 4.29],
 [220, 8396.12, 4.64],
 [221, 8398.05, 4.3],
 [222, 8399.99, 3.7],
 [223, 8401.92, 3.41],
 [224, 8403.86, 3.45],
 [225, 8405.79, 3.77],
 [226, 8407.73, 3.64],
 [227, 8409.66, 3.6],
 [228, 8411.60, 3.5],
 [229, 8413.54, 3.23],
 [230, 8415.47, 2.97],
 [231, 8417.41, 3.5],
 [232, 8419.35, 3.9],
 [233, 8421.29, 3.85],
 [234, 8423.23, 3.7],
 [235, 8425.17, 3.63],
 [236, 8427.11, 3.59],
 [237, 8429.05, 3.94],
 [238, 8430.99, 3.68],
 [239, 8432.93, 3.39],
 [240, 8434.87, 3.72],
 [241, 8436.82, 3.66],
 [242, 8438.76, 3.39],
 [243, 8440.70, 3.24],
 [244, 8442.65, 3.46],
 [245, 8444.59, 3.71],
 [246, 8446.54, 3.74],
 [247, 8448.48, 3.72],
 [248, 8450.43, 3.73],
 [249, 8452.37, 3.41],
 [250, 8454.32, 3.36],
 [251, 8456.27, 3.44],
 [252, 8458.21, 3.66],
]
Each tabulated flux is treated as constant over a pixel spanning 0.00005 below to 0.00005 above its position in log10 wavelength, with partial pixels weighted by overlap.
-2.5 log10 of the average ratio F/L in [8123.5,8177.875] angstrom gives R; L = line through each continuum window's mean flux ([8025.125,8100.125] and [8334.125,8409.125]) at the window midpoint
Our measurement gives -0.02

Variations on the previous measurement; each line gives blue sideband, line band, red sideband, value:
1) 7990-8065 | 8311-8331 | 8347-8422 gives 0.06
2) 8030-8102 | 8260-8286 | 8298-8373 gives -0.09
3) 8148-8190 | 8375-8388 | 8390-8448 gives 0.05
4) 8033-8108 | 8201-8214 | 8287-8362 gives 0.08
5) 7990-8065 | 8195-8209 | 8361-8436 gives 0.06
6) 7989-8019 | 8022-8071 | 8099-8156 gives 0.03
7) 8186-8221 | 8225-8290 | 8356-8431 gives -0.07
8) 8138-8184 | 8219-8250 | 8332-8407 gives -0.05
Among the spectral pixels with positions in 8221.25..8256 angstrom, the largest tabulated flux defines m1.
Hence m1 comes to 4.71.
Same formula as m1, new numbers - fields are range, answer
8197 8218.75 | 4.15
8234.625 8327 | 4.73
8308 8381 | 4.36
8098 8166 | 4.39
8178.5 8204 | 4.22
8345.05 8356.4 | 4.21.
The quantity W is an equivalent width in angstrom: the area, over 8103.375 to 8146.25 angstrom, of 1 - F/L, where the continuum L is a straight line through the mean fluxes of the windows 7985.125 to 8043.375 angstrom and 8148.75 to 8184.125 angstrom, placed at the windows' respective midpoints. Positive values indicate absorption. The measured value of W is -1.0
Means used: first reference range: 4.02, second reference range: 3.9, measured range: 4.03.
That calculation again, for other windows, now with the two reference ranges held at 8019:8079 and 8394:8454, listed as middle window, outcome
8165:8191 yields -0.99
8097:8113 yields 0.53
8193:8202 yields 0.04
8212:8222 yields -0.48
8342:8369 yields -0.76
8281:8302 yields -2.42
